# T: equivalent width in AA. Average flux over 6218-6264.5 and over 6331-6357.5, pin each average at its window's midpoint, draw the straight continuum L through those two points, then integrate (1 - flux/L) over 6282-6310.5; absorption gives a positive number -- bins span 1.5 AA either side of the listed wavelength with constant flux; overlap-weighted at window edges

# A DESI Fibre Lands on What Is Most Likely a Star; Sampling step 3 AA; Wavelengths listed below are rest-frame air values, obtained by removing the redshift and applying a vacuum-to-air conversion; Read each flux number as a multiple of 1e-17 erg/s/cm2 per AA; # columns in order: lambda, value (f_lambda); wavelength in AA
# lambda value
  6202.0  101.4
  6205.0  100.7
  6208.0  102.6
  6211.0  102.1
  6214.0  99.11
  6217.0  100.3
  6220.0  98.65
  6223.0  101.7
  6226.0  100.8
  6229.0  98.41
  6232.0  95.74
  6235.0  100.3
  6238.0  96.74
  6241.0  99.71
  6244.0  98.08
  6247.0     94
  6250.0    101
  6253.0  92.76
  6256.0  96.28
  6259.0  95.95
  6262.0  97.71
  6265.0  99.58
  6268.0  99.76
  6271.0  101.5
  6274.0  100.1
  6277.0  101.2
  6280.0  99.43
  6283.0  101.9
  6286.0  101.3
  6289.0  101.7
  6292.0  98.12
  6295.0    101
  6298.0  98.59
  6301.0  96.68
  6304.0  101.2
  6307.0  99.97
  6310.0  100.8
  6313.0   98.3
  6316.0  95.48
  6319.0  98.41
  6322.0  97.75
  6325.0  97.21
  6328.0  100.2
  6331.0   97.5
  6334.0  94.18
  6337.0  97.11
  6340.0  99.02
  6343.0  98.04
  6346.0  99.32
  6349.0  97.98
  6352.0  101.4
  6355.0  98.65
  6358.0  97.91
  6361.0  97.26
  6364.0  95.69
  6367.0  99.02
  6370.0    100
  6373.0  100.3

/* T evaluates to -0.59 AA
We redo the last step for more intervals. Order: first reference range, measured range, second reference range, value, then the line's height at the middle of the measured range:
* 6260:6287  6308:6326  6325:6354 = 0.2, 98.9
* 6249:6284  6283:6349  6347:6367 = -0.1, 98.5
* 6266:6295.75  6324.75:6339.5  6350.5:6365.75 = 0.2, 99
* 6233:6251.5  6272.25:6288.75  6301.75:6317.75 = -0.4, 98.7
